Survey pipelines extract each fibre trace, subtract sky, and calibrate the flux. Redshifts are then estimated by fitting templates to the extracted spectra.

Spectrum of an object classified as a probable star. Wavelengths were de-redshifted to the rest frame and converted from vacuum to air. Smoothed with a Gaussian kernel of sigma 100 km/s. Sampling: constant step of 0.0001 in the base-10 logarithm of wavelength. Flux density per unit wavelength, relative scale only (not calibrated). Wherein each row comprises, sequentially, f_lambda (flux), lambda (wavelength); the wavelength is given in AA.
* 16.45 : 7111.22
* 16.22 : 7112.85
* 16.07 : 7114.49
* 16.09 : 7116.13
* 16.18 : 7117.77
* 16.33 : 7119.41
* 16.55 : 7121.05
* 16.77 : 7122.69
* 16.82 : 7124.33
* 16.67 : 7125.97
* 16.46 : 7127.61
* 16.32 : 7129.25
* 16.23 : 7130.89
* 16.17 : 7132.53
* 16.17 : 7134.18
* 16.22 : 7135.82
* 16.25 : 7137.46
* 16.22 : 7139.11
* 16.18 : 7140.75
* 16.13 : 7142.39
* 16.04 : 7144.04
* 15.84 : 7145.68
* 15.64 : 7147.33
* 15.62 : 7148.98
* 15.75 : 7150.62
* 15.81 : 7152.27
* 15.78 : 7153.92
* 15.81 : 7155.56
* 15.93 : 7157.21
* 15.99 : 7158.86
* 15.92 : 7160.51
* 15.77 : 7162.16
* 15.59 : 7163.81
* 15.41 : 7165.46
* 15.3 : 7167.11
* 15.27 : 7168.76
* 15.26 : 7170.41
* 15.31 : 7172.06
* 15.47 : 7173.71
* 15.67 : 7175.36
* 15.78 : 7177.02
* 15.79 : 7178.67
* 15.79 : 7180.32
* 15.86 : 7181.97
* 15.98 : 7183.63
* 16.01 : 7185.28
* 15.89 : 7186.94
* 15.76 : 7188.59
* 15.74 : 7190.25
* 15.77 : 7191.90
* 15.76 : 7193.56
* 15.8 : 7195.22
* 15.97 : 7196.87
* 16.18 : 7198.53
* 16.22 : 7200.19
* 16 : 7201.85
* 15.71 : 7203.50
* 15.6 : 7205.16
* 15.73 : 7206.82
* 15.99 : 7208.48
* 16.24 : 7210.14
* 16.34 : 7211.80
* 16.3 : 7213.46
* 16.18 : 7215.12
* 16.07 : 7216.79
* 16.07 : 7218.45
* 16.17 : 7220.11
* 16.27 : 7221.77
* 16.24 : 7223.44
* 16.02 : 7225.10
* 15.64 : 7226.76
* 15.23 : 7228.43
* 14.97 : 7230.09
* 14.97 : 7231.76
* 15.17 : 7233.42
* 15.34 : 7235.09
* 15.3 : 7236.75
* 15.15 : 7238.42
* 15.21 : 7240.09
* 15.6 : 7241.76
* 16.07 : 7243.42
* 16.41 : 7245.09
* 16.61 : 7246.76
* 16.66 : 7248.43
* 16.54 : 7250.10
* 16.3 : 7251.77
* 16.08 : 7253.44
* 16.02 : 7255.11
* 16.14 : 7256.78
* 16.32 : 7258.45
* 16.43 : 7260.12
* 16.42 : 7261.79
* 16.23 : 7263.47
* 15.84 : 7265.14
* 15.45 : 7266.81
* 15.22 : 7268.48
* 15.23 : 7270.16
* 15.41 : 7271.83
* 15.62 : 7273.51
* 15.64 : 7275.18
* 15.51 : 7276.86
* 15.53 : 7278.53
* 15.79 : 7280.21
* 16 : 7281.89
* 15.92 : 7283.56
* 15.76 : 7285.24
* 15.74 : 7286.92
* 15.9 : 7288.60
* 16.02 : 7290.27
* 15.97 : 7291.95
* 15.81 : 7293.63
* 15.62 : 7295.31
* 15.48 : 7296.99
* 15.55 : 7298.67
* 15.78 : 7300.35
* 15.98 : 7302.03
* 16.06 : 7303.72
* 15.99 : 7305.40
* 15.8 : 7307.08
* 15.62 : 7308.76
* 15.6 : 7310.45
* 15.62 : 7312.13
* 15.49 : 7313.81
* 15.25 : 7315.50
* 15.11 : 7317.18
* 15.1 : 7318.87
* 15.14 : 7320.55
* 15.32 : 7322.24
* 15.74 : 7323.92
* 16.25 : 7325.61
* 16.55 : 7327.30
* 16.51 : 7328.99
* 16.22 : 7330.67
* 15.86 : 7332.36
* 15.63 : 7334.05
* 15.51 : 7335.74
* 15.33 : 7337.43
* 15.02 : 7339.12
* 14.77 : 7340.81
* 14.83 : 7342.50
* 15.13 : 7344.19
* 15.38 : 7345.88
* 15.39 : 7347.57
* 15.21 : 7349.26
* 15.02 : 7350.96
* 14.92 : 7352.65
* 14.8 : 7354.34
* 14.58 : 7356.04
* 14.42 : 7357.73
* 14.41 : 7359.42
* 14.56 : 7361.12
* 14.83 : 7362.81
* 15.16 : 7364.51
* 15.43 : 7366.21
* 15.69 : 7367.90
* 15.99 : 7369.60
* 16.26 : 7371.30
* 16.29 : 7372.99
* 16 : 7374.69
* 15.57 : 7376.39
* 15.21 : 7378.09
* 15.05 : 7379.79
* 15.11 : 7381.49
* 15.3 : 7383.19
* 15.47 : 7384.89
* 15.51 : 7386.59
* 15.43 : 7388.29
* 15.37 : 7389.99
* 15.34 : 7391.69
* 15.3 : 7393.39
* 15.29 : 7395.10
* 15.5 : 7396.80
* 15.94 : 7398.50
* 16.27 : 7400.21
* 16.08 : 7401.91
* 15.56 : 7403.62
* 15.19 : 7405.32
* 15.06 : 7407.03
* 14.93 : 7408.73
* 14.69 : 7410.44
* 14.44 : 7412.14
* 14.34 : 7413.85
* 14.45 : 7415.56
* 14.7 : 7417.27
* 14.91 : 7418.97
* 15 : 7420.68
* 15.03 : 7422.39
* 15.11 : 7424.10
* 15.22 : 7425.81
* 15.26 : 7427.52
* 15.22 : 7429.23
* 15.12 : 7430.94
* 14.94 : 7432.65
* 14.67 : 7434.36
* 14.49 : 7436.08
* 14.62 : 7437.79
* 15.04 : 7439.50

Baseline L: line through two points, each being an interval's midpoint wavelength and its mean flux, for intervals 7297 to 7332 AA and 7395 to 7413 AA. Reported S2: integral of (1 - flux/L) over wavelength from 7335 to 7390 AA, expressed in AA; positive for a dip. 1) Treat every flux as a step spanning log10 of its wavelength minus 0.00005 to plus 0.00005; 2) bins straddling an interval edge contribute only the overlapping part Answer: 1.04 AA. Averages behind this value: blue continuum 15.7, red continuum 15.4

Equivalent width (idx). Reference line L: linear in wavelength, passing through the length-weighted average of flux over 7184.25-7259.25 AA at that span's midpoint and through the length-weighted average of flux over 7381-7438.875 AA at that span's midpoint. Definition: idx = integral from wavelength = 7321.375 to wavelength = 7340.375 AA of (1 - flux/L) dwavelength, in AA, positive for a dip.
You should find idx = -0.4 AA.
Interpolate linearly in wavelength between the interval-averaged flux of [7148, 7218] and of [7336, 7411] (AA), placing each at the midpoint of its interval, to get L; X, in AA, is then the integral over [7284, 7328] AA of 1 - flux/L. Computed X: -0.6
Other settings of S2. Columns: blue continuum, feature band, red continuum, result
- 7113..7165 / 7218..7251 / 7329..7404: 0.0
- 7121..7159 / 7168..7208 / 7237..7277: 0.7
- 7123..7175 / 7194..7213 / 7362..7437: -0.2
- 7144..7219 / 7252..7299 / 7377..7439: -0.8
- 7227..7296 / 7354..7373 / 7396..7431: 0.2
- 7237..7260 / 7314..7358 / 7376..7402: 0.9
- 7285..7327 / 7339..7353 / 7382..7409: 0.5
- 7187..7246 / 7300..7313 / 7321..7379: -0.2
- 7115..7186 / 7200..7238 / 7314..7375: -0.1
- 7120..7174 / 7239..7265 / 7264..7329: -0.7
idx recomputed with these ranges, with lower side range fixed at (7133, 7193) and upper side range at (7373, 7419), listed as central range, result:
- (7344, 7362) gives 0.58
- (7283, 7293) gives -0.23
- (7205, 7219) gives -0.35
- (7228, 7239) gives 0.34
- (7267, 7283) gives 0.00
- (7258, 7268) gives -0.32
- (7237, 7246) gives -0.03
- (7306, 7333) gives -0.43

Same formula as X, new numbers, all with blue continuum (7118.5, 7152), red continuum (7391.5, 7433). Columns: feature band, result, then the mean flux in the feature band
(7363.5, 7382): -0.4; 15.6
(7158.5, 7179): 0.7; 15.6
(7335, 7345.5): 0.2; 15.1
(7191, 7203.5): 0.0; 15.9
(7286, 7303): -0.2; 15.8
